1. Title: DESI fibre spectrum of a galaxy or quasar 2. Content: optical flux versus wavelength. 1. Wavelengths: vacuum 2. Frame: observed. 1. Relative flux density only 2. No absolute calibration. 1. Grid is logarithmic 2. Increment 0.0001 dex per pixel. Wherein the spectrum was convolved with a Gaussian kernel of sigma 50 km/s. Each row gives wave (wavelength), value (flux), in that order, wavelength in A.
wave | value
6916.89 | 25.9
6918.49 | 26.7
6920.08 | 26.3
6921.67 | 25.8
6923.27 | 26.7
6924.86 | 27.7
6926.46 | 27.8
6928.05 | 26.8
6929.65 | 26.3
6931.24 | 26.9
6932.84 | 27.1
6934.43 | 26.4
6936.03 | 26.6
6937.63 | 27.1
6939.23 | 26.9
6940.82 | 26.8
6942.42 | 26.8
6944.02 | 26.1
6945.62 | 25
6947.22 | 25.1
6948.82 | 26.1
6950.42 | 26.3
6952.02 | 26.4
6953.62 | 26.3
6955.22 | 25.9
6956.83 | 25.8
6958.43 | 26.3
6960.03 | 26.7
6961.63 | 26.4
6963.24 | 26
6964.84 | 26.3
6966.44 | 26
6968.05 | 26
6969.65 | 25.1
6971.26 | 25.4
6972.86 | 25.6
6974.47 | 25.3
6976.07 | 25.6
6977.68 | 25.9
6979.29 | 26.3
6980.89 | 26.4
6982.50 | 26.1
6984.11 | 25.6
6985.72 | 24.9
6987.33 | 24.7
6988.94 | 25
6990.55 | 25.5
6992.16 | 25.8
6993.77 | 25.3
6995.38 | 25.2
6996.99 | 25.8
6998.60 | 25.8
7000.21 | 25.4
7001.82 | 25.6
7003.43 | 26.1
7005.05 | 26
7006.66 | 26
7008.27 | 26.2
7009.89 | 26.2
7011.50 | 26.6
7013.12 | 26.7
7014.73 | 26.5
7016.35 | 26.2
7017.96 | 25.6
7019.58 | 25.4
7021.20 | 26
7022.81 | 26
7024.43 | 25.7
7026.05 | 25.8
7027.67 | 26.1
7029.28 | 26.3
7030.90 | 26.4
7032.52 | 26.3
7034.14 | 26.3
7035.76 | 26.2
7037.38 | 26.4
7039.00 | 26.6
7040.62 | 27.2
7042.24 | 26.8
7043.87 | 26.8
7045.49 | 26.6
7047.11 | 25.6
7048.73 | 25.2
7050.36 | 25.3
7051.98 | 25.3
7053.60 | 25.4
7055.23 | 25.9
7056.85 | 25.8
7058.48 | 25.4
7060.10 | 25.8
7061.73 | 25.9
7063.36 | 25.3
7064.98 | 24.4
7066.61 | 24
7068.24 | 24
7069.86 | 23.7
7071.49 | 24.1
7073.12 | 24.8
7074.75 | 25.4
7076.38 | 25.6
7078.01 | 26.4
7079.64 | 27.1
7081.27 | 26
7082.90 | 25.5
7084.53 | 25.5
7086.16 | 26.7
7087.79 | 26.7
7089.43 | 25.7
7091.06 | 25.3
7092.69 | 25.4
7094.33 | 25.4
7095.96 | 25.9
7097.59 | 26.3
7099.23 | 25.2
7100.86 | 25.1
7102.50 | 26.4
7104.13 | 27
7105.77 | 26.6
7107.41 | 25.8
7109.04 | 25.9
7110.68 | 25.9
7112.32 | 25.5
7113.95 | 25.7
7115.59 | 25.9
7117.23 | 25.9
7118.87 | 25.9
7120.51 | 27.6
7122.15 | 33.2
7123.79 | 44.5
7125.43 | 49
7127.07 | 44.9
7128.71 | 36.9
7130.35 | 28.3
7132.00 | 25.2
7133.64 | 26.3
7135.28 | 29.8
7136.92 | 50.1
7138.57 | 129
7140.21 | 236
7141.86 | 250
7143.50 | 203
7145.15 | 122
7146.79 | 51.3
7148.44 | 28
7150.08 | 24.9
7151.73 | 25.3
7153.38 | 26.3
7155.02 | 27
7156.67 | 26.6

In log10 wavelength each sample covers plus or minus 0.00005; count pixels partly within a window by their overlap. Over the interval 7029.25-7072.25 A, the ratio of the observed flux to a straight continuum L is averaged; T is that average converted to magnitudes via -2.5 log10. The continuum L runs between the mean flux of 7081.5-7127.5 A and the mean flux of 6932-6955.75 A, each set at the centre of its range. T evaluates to 0.08 mag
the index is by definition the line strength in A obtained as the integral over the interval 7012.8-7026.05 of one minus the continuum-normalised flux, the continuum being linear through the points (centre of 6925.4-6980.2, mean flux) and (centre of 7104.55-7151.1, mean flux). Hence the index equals 4.4 A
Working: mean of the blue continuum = 26.2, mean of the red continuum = 59.4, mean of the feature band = 26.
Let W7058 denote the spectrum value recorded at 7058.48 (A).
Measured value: 25.4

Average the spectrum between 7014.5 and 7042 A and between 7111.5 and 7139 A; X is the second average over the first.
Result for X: 1.42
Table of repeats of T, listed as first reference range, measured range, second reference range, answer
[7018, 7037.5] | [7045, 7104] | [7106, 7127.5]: 0.122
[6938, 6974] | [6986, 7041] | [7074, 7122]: 0.005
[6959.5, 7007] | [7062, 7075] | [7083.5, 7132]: 0.136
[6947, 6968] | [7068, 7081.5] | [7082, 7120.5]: 0.030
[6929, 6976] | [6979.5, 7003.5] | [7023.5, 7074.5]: 0.017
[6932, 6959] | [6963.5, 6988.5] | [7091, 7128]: 0.046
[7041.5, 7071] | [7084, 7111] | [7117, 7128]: 0.235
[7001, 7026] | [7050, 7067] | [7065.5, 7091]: 0.010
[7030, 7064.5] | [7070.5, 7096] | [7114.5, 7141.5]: 0.453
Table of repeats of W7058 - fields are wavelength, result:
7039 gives 26.6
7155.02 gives 27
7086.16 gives 26.7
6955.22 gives 25.9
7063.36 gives 25.3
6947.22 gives 25.1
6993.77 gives 25.3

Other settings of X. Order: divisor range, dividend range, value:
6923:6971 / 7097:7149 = 2.12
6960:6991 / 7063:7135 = 1.07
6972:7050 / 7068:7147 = 1.75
